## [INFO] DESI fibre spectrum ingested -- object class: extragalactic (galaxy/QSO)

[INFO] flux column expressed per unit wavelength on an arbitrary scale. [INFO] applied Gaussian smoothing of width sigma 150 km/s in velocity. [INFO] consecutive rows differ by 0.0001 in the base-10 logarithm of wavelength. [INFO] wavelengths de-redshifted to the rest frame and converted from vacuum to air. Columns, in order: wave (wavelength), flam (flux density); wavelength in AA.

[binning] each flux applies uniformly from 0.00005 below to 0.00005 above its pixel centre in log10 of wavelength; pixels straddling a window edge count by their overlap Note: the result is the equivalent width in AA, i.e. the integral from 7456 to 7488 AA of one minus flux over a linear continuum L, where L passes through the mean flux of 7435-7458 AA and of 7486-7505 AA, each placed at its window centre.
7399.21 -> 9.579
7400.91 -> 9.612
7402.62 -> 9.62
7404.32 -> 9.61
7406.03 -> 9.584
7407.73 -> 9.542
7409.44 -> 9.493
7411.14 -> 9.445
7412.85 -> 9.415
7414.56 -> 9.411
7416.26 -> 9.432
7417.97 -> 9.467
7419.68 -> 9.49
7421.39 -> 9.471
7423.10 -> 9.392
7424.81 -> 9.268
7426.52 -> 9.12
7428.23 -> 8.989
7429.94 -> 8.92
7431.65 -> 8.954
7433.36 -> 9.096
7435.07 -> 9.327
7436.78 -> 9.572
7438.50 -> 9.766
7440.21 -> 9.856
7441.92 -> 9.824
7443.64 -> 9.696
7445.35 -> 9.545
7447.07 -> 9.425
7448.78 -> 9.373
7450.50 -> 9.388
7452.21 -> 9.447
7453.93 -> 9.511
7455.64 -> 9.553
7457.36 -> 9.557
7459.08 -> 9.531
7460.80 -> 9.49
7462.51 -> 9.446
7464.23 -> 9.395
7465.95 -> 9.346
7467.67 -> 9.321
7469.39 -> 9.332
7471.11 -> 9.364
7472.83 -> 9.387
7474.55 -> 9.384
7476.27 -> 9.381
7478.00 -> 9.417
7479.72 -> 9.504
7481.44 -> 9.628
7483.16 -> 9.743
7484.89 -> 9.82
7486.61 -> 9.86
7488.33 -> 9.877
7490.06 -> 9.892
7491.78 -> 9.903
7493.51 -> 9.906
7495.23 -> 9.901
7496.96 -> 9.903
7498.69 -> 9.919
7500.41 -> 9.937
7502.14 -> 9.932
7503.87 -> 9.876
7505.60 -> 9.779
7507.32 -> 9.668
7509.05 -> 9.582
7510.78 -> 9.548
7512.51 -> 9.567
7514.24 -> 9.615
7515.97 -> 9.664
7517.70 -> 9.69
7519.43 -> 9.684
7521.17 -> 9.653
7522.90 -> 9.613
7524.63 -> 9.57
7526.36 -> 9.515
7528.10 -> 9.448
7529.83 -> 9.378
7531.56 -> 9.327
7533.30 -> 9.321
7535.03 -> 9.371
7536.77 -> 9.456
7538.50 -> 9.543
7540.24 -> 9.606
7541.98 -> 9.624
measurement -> 0.8 AA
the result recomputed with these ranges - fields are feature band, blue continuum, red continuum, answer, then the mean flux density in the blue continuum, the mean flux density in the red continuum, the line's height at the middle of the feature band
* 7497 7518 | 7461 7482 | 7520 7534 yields -0.6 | 9.41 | 9.48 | 9.46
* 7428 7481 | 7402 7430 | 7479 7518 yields 0.8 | 9.4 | 9.77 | 9.58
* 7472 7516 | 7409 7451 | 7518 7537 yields -1.2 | 9.4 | 9.49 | 9.46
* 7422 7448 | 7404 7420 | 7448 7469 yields 0.2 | 9.48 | 9.44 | 9.46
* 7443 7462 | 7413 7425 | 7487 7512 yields 0.2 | 9.43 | 9.83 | 9.59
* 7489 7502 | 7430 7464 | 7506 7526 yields -0.4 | 9.48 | 9.63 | 9.58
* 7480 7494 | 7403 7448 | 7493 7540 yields -0.4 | 9.43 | 9.64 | 9.57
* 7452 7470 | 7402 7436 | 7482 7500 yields 0.4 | 9.35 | 9.87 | 9.66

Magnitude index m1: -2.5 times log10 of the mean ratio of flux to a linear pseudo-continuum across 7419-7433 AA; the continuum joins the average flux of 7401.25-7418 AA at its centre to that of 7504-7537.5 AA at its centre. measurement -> 0.04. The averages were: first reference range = 9.51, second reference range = 9.56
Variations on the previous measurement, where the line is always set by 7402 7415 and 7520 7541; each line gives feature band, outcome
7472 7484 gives 0.00 mag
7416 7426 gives 0.01 mag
